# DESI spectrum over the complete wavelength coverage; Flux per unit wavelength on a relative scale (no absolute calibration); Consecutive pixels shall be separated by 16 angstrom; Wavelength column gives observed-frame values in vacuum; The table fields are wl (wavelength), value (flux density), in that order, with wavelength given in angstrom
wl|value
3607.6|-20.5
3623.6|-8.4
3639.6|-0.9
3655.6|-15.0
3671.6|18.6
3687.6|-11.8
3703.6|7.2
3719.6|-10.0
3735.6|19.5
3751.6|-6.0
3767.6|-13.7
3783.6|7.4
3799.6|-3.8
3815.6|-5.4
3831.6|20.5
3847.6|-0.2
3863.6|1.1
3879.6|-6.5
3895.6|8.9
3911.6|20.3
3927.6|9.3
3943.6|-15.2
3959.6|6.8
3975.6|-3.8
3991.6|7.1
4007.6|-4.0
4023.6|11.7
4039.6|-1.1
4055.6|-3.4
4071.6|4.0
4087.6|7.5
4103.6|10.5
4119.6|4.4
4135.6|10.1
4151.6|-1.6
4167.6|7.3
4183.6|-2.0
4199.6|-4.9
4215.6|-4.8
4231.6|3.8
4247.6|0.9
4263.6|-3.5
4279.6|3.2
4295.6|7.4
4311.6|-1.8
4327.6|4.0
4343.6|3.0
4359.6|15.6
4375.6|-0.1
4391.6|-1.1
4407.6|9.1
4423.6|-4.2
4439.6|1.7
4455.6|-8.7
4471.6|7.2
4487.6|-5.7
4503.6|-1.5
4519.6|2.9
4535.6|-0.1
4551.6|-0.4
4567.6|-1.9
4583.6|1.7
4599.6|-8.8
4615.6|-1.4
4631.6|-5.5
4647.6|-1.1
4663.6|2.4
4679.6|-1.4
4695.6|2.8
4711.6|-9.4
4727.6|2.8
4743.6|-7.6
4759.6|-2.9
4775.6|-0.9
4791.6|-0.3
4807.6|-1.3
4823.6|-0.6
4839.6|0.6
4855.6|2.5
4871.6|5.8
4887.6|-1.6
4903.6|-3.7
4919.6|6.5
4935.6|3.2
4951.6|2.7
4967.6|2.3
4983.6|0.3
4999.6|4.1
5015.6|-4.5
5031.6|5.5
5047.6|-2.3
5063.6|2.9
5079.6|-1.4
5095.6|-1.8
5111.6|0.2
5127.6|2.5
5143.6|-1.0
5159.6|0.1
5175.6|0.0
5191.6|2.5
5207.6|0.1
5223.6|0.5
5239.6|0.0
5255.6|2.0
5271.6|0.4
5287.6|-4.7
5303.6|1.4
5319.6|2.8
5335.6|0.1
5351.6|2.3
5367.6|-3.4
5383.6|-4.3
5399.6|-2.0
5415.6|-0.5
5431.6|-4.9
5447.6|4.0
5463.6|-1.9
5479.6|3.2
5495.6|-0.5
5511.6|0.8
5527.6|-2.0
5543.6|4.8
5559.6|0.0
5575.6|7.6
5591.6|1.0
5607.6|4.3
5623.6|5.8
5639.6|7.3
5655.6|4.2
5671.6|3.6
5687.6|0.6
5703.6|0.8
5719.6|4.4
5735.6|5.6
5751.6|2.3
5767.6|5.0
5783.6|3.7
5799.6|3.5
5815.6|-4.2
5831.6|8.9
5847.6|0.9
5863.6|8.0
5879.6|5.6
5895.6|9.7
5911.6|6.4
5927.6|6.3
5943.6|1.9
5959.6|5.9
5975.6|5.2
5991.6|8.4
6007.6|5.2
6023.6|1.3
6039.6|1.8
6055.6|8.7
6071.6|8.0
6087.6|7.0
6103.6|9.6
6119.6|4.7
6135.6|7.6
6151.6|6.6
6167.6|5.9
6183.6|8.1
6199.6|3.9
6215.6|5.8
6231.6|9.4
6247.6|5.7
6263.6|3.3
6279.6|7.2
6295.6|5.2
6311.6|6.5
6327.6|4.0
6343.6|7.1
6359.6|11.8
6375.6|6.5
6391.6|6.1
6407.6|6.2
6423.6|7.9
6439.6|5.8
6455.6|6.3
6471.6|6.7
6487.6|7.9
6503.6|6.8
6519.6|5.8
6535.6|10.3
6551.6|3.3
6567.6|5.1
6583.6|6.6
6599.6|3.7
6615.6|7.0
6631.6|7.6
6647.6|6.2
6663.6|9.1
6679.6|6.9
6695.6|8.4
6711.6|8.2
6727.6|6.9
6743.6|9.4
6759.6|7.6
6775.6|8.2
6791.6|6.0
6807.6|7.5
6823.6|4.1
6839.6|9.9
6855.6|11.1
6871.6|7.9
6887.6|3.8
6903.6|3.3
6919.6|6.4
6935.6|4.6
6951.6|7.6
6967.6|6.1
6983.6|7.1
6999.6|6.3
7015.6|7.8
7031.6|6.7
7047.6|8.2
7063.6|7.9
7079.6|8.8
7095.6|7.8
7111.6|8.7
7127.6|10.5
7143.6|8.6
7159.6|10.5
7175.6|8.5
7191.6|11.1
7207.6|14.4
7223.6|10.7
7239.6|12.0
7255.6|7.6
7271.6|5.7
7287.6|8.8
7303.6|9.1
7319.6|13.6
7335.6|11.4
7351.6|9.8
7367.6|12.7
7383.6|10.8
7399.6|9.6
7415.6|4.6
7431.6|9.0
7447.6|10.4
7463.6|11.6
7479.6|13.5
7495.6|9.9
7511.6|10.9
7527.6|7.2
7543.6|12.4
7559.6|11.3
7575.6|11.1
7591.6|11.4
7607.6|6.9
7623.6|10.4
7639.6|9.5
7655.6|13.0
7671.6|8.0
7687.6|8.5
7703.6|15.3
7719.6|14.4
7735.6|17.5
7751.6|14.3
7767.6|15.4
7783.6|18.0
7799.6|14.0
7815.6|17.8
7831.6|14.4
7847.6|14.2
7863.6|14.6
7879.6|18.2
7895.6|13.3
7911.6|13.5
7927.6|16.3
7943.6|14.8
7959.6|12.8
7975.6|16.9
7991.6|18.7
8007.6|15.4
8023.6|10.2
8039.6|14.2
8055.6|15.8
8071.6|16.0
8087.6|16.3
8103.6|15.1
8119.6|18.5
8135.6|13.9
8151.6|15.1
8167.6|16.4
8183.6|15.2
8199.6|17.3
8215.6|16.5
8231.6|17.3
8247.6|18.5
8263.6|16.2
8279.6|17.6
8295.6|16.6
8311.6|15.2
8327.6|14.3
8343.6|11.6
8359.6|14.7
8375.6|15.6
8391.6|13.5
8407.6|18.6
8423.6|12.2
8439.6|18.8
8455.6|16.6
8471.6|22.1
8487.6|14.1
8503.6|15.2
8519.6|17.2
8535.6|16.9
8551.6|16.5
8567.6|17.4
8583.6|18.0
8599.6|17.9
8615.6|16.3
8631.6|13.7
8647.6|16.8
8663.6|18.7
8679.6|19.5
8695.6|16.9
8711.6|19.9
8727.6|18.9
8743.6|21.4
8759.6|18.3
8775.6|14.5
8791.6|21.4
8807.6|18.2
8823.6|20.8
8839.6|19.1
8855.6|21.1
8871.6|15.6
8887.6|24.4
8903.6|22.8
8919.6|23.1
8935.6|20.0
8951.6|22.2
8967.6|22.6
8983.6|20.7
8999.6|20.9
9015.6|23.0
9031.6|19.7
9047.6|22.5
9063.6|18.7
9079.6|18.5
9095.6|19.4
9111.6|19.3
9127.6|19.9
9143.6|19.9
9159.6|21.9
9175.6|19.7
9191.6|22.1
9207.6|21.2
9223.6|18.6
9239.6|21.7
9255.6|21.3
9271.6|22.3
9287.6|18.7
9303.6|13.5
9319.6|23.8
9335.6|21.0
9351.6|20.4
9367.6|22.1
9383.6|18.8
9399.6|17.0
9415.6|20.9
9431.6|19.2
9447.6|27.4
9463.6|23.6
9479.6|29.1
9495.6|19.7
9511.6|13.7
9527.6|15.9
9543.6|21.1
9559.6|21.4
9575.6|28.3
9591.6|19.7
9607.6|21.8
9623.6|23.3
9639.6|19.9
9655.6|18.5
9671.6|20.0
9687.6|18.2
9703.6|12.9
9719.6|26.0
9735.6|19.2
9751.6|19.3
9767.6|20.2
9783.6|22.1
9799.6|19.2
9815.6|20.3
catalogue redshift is 0.93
